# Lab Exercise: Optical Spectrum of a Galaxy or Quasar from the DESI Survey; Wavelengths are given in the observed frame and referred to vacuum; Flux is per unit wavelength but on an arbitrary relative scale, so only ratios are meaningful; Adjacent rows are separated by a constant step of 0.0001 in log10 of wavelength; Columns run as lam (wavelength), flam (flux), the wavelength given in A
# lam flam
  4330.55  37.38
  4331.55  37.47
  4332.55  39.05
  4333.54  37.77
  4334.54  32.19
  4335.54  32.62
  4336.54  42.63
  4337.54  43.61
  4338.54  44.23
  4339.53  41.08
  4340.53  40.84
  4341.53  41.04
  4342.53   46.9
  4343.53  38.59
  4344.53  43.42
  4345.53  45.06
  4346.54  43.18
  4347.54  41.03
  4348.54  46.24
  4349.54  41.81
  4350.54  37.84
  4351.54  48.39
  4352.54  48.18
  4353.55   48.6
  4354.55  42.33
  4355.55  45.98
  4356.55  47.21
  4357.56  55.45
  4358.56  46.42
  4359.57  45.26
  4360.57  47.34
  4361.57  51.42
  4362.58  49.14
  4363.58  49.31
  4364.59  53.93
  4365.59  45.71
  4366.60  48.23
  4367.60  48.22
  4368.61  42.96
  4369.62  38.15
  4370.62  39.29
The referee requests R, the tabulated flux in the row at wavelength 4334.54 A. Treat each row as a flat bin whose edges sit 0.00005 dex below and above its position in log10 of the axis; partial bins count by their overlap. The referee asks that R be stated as 32.19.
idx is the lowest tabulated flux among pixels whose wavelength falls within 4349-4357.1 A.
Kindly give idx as 37.84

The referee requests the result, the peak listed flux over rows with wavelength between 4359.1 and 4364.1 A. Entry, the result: 51.42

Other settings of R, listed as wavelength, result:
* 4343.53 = 38.59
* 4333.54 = 37.77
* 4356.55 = 47.21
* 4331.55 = 37.47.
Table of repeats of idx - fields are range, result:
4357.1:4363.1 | 45.26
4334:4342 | 32.19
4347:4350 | 41.03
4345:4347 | 43.18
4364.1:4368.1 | 45.71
